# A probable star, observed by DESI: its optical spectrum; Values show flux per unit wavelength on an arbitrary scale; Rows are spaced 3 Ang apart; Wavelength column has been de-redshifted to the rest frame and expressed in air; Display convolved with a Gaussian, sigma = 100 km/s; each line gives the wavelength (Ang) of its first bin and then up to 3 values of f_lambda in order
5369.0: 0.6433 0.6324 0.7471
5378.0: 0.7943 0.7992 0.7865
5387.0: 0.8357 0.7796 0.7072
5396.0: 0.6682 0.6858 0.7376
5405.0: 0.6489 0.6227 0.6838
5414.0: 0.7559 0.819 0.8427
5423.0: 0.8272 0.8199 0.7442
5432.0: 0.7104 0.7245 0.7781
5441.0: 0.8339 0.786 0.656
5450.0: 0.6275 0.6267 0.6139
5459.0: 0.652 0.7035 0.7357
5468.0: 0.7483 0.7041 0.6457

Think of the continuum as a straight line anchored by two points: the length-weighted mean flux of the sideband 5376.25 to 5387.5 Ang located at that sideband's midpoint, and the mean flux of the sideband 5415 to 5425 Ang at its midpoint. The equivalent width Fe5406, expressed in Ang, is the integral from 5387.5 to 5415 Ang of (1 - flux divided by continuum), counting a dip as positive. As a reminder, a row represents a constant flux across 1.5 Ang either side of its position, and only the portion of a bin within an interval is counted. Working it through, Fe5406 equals 3.7 Ang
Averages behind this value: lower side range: 0.8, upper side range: 0.825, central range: 0.703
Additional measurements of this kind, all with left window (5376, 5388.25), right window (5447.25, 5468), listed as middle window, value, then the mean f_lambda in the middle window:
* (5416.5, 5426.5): -1.34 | 0.829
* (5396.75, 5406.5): 0.98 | 0.689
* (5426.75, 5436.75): -0.31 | 0.735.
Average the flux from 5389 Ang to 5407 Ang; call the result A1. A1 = 0.7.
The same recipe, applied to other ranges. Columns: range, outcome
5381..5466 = 0.73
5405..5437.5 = 0.751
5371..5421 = 0.738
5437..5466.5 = 0.7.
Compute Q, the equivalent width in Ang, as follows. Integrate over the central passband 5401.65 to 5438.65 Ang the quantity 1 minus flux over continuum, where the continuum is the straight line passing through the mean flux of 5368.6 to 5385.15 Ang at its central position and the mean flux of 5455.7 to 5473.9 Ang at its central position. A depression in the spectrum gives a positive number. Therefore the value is -1.56 Ang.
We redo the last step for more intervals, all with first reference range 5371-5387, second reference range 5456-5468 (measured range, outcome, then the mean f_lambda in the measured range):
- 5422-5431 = -0.8 Ang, 0.791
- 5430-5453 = -0.4 Ang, 0.724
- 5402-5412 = 1.0 Ang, 0.663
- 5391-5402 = 0.7 Ang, 0.698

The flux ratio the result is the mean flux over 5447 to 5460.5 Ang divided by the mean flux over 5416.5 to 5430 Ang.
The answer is 0.8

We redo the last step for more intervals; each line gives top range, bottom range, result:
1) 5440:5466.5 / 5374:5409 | 0.94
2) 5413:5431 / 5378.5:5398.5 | 1.05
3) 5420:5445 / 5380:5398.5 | 1.03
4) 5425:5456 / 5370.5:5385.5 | 0.96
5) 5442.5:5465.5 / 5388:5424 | 0.92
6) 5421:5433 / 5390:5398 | 1.11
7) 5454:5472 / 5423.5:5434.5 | 0.91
